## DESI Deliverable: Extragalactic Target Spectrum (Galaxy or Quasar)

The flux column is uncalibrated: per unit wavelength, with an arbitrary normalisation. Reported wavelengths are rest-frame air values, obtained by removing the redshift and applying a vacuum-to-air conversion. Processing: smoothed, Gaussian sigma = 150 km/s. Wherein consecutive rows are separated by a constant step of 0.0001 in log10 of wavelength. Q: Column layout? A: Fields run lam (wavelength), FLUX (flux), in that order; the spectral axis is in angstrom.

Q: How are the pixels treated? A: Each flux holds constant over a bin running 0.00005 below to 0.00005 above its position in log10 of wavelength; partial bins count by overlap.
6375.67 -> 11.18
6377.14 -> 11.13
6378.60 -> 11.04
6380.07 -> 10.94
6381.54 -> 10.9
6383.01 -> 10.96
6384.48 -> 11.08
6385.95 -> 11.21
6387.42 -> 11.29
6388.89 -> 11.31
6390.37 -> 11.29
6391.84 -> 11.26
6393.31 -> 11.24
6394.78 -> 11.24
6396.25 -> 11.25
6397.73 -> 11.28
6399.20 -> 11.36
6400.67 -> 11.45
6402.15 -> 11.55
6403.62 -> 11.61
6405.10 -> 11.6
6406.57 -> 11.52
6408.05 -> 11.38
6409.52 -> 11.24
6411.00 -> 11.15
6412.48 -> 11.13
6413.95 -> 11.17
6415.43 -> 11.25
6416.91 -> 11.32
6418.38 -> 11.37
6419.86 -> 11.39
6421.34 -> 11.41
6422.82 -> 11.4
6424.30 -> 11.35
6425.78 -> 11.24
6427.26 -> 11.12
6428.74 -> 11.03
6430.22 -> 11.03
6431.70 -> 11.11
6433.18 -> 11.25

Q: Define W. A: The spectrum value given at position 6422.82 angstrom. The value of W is 11.4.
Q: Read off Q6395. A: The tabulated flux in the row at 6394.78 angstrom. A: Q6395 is 11.24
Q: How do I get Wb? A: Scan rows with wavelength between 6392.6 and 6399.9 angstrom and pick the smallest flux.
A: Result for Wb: 11.24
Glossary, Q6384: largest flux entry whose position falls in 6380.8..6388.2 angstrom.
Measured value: 11.29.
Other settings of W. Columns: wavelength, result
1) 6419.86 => 11.39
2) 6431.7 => 11.11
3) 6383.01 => 10.96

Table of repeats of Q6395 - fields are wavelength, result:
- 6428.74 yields 11.03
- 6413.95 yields 11.17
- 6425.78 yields 11.24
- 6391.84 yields 11.26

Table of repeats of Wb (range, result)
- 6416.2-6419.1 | 11.32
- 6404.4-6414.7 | 11.13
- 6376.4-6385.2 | 10.9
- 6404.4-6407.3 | 11.52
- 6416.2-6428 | 11.12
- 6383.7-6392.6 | 11.08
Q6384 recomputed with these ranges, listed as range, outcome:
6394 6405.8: 11.61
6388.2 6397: 11.31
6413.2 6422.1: 11.41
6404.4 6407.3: 11.6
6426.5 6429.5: 11.12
